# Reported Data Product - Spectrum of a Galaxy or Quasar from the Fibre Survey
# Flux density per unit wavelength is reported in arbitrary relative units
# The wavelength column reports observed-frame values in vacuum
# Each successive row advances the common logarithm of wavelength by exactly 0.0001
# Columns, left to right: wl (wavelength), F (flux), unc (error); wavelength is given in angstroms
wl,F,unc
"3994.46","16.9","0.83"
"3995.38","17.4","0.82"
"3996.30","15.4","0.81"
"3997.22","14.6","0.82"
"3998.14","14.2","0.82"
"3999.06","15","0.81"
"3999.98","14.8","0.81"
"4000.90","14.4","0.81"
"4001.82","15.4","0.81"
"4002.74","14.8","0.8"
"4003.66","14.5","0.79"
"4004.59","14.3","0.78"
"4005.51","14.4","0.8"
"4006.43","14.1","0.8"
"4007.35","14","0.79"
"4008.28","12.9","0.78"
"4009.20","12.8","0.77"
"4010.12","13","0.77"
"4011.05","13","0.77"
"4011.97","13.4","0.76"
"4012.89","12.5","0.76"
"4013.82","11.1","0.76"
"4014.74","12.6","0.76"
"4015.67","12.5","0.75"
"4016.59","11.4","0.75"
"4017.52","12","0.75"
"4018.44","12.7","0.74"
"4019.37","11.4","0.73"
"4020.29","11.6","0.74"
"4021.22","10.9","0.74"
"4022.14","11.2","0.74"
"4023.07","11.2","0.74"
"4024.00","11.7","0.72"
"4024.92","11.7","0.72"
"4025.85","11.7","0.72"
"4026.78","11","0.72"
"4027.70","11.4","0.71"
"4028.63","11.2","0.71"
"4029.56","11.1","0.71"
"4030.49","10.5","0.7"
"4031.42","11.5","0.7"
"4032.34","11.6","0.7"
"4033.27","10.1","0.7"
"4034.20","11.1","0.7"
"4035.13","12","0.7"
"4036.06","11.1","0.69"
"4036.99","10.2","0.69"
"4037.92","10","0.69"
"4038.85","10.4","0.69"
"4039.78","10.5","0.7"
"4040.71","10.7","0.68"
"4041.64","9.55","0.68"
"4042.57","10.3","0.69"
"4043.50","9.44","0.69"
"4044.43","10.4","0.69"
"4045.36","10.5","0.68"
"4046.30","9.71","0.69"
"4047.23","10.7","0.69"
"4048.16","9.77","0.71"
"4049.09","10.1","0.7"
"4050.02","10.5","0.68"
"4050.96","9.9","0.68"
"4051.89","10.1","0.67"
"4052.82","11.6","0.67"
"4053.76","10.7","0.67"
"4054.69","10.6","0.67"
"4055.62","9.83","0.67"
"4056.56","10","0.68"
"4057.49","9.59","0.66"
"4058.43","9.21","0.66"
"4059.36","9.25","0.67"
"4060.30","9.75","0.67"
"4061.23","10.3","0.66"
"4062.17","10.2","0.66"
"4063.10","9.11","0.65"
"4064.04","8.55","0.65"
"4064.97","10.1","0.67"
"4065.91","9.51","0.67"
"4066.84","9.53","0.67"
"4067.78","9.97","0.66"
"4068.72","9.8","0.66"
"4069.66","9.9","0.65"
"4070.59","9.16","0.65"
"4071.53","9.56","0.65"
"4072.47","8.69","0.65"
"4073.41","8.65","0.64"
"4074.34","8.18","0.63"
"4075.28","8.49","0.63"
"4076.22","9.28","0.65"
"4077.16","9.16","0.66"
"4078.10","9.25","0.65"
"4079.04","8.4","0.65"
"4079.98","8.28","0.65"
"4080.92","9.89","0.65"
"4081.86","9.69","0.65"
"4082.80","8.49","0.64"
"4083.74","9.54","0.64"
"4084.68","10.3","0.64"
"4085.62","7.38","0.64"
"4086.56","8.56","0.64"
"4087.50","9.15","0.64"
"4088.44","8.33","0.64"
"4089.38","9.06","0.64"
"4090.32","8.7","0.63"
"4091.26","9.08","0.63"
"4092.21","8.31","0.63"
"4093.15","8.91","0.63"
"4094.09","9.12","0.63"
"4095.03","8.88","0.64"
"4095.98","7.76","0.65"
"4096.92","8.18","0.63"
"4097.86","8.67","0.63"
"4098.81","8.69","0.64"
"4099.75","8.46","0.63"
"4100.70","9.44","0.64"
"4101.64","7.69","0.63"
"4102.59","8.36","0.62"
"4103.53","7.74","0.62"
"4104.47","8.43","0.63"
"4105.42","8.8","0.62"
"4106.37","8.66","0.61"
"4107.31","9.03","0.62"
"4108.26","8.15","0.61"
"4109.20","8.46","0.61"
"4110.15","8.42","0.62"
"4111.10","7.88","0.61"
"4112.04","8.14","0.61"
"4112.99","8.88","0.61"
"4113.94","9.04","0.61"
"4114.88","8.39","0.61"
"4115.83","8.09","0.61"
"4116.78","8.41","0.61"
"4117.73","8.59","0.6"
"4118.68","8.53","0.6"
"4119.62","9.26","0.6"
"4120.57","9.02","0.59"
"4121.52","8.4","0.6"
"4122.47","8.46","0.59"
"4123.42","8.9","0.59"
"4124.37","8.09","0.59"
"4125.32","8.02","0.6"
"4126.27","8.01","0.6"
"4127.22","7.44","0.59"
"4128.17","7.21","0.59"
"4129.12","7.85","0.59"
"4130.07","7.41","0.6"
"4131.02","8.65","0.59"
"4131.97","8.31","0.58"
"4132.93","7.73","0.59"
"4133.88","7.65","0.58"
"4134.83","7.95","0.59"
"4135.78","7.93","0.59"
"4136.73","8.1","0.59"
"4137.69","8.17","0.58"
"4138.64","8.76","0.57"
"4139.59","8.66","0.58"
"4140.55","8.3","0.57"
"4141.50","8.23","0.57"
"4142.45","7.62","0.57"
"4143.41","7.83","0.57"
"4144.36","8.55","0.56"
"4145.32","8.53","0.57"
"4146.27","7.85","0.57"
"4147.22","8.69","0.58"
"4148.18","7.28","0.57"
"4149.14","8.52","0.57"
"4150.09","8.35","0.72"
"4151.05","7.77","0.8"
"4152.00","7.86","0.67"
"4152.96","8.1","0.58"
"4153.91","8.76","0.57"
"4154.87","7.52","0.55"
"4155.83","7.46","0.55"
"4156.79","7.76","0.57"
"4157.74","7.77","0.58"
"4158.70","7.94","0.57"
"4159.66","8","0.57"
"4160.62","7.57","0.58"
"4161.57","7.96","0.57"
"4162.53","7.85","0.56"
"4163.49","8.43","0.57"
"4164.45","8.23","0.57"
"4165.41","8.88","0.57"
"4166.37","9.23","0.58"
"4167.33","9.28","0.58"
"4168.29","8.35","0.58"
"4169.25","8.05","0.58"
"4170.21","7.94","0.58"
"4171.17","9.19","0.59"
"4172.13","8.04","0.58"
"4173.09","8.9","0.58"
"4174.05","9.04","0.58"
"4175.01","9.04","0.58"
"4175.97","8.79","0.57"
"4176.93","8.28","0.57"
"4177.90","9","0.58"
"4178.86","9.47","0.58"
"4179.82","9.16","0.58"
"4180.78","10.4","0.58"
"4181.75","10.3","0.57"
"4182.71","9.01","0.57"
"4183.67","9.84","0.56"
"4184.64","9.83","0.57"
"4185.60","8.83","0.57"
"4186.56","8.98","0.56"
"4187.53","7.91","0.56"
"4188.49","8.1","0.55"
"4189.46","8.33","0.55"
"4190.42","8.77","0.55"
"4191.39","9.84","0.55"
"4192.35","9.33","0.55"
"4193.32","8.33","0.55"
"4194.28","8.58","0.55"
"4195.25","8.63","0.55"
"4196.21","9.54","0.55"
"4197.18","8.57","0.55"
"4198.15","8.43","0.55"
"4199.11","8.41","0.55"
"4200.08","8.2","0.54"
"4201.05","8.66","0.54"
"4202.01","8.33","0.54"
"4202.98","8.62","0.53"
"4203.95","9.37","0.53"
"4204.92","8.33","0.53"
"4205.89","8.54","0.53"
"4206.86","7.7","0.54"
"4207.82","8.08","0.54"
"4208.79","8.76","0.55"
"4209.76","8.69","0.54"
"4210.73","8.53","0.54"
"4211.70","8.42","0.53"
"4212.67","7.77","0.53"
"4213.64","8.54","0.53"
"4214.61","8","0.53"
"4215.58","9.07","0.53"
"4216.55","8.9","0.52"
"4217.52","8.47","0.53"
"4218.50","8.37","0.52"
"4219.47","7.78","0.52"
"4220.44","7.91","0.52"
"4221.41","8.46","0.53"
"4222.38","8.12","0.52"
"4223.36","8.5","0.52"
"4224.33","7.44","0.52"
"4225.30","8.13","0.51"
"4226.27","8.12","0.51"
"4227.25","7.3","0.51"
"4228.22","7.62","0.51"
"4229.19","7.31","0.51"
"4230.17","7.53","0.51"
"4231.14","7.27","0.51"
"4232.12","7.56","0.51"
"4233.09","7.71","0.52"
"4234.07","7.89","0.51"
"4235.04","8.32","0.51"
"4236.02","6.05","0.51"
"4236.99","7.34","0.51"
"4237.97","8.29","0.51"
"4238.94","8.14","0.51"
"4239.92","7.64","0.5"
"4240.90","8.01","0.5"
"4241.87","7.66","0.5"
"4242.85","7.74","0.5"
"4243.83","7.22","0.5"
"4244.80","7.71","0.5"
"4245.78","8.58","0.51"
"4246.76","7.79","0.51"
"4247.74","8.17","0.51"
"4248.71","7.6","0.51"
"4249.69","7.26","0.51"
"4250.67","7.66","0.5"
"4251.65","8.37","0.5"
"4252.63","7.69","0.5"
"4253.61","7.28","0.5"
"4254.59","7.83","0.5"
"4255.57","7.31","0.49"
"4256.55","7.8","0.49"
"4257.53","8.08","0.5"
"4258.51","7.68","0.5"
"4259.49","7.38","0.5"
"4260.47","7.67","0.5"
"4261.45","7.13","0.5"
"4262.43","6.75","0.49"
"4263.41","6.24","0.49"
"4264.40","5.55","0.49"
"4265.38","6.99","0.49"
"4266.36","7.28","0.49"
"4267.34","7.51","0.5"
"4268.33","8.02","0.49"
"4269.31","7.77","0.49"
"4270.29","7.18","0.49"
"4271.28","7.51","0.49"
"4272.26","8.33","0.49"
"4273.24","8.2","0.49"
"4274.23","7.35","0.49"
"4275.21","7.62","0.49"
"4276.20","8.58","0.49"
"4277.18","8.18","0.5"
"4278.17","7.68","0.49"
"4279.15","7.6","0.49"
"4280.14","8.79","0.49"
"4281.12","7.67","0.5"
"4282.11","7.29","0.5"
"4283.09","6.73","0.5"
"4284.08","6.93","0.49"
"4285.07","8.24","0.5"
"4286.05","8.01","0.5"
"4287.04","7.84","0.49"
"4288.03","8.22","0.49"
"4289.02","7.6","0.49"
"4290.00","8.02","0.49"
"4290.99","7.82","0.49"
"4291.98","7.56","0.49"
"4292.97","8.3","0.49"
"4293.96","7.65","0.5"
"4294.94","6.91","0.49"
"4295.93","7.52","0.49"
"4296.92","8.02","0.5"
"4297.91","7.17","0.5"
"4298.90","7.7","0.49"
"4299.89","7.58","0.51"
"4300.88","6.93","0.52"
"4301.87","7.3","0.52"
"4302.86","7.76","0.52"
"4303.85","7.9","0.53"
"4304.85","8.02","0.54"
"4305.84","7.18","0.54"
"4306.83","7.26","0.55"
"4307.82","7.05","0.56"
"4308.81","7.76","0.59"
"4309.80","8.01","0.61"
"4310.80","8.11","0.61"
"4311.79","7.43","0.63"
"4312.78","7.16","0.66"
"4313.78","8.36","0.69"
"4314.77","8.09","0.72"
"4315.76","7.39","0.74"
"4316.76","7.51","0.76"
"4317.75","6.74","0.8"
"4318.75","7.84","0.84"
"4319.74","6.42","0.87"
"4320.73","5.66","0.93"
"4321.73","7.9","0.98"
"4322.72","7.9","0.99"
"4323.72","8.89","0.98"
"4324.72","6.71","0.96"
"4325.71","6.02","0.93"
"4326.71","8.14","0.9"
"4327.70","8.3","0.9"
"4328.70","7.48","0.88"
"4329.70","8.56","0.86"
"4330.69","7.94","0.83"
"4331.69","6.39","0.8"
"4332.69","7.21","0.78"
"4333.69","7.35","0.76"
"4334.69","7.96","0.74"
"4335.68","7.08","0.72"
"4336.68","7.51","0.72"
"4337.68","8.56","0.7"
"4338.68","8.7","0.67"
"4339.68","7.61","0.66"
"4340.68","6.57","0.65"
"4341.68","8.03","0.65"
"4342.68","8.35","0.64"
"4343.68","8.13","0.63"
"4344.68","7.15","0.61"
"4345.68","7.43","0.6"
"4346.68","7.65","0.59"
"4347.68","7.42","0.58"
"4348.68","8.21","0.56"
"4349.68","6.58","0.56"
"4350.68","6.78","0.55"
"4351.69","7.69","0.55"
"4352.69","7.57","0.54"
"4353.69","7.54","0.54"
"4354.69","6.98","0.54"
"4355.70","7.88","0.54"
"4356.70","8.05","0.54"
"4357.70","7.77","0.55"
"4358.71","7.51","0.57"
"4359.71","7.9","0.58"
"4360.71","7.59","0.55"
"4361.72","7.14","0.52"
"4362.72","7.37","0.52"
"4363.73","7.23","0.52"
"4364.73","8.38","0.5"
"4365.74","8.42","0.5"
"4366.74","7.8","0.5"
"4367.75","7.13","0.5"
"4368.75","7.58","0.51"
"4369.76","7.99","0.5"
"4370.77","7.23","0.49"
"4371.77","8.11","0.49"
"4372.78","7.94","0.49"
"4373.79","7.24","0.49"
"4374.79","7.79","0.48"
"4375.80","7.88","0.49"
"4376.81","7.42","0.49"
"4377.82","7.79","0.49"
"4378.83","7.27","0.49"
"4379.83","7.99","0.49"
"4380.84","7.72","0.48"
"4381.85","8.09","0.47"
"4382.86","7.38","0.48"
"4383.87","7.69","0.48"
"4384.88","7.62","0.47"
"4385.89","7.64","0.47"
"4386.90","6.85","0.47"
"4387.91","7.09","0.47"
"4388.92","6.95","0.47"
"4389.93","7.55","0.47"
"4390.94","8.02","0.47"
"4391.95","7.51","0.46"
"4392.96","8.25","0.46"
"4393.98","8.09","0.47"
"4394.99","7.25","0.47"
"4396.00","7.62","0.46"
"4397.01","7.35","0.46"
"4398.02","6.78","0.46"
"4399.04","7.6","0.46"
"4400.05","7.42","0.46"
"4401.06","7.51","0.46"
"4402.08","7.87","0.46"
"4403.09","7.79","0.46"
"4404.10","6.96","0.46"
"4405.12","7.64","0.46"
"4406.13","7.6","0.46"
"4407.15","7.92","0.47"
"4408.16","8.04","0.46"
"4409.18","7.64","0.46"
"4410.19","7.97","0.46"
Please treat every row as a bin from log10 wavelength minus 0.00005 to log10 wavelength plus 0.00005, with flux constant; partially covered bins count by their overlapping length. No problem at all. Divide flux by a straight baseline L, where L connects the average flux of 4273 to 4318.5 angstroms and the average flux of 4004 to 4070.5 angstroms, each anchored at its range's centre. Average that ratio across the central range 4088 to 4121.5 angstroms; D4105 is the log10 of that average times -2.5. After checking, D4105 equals 0.18 mag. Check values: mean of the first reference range 11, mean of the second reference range 7.66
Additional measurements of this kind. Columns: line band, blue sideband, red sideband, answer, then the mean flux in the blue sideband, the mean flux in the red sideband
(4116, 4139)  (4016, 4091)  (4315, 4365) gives 0.151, 10.1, 7.53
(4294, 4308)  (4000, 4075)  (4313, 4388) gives 0.093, 11.1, 7.58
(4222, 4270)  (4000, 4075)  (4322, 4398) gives 0.165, 11.1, 7.62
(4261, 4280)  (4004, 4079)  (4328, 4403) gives 0.143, 10.8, 7.61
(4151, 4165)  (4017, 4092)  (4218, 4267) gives 0.100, 10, 7.62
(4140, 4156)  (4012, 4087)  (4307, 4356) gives 0.154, 10.3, 7.54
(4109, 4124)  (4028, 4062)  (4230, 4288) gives 0.109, 10.4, 7.62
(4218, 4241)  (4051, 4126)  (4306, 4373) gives 0.057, 8.98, 7.58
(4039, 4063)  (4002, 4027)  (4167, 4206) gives 0.166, 12.6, 8.84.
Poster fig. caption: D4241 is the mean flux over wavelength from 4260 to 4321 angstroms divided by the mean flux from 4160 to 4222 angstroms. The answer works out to 0.87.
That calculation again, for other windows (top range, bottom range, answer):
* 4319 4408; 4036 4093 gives 0.79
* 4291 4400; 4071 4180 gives 0.90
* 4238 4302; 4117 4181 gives 0.92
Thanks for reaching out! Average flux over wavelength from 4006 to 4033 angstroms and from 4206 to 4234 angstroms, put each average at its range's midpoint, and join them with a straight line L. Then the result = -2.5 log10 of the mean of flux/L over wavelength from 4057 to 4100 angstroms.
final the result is 0.19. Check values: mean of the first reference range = 12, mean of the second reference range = 8.08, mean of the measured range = 9.07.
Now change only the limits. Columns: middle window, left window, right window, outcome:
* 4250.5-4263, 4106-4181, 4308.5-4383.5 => 0.05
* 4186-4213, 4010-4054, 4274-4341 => 0.05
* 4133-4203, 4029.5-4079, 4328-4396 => 0.07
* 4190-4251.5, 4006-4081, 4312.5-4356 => 0.08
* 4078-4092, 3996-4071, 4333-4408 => 0.21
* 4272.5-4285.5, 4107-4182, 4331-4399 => 0.02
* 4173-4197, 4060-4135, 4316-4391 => -0.09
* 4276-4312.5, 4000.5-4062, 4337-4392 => 0.10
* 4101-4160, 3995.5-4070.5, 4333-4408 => 0.25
